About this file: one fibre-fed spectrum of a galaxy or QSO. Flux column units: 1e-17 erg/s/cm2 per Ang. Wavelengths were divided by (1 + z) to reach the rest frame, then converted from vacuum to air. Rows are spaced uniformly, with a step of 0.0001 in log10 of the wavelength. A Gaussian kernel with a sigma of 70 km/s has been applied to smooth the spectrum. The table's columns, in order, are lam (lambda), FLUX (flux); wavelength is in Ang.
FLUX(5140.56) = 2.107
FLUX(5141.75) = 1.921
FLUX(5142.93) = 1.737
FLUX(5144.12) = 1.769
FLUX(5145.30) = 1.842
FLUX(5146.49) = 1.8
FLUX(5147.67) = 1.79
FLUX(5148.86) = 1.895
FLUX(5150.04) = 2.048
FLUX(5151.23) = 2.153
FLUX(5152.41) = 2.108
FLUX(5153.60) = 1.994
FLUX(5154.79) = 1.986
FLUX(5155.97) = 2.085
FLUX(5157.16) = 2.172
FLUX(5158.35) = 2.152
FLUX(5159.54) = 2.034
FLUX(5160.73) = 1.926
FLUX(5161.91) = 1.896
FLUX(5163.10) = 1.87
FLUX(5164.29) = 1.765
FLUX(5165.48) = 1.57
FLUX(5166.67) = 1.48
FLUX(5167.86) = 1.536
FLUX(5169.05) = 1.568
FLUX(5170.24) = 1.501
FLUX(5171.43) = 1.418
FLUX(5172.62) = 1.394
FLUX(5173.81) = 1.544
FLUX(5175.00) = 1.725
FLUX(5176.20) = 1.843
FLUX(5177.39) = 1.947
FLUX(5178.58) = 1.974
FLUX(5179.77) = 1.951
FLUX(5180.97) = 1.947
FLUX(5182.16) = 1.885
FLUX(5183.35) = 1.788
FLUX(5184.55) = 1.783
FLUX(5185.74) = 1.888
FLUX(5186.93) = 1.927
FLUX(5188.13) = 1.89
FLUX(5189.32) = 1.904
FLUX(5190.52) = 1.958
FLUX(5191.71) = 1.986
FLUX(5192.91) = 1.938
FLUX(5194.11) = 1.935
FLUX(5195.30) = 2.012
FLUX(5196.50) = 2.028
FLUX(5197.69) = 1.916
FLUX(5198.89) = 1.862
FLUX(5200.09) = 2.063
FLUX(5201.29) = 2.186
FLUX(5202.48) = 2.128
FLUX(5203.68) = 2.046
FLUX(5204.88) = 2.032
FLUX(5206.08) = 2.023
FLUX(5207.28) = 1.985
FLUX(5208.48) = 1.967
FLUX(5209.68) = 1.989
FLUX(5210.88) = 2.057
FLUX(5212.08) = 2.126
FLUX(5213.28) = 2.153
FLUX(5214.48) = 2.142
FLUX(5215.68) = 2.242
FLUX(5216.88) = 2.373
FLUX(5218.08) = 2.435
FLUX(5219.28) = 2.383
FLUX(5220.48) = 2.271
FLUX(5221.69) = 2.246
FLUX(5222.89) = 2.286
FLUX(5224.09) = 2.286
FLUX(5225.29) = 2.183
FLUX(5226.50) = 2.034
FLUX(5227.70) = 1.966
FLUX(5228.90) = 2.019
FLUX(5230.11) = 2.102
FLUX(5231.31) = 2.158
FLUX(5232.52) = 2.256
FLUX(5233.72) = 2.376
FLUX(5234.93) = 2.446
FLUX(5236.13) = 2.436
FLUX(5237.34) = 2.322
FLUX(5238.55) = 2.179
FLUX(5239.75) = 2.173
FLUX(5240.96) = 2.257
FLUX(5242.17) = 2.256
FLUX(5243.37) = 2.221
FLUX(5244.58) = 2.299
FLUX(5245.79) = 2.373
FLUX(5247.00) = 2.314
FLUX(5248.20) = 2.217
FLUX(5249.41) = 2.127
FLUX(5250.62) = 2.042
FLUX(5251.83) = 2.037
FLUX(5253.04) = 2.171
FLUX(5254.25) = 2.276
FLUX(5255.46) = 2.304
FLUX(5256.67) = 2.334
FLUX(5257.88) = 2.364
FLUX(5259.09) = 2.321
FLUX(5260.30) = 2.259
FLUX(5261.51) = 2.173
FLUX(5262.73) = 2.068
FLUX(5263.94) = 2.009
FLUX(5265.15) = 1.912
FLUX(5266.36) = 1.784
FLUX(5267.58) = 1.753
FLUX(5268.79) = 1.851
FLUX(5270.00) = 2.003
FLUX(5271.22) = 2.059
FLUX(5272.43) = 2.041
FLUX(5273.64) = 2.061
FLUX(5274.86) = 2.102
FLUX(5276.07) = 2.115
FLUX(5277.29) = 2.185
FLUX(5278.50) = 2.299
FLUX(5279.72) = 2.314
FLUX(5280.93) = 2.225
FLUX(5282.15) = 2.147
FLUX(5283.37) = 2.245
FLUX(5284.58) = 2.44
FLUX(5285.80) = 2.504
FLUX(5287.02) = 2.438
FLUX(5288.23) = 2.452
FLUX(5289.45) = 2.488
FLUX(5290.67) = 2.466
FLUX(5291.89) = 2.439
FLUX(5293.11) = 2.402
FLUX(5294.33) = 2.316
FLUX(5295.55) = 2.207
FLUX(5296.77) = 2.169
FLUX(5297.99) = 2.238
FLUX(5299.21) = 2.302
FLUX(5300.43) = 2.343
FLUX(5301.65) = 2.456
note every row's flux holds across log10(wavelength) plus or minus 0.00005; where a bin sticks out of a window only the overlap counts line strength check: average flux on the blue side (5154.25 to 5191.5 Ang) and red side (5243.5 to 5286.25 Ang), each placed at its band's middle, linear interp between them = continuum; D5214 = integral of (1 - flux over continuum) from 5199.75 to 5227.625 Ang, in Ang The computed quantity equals -2.6 Ang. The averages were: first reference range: 1.82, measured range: 2.16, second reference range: 2.16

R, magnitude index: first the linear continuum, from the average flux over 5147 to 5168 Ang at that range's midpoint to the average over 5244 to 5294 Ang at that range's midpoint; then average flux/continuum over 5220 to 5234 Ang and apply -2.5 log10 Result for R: -0.04 mag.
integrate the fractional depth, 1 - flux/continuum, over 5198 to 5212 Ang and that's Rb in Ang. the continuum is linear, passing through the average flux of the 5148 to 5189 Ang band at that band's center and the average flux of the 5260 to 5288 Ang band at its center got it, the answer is -0.6 Ang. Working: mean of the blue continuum 1.84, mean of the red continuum 2.13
